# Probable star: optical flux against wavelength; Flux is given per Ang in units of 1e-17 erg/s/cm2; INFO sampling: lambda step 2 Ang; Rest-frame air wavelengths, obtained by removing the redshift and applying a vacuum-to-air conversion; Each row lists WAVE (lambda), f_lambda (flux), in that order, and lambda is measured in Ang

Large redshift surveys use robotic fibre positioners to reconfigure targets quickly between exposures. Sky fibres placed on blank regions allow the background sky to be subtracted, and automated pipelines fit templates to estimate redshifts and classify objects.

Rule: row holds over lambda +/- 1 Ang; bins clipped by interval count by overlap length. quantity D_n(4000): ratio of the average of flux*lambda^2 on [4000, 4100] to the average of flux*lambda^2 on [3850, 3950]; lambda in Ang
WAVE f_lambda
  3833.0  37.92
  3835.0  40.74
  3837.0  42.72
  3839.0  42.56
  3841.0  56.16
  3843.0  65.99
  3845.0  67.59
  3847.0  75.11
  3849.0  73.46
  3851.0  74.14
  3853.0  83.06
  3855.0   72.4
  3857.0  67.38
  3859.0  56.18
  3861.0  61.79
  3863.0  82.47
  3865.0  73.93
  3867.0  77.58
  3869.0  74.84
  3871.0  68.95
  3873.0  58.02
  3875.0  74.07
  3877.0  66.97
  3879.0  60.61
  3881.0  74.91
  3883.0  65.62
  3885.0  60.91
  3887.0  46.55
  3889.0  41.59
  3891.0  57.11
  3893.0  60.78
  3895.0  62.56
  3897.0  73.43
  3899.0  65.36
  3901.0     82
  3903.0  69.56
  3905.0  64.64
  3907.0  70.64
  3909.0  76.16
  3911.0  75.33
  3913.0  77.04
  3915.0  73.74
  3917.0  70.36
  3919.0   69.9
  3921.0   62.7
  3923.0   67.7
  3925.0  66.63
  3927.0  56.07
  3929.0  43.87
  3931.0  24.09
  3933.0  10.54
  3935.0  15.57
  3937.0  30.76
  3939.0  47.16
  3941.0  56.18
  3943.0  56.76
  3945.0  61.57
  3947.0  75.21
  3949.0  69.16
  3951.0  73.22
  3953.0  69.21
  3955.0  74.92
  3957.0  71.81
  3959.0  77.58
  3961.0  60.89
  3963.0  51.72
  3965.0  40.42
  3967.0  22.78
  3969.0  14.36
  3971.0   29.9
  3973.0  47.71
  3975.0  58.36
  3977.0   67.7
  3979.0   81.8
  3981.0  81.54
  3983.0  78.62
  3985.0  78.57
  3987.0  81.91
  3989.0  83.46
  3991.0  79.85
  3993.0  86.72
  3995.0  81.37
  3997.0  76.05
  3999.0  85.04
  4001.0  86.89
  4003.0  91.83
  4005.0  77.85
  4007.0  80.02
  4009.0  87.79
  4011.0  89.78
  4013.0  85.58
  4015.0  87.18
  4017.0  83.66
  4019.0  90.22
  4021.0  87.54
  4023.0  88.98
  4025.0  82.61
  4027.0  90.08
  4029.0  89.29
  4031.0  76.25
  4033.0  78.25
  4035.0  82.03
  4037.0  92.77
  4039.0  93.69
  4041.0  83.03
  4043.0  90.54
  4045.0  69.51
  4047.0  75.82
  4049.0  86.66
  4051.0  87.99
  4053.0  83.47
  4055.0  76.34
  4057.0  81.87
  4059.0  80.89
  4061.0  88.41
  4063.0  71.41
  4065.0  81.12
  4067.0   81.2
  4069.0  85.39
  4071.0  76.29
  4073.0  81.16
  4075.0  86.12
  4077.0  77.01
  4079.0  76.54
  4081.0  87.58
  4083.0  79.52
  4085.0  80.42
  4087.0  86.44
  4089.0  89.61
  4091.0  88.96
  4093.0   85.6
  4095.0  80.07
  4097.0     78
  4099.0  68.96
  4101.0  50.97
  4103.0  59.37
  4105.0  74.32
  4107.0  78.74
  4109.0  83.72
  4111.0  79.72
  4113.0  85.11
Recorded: 1.44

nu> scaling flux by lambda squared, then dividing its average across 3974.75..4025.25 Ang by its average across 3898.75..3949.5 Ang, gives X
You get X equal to 1.46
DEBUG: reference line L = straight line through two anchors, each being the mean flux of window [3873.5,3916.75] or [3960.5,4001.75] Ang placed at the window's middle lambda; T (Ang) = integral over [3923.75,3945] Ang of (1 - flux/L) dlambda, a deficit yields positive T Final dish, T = 7.7 Ang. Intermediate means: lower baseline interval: 66.6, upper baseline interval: 65.4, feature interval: 42.1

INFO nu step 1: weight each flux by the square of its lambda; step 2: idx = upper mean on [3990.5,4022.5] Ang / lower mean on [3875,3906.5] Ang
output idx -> 1.4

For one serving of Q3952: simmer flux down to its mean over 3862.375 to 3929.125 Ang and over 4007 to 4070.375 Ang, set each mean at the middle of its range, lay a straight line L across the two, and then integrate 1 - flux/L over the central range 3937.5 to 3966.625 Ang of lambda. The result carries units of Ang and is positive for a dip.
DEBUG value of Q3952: 4.70 Ang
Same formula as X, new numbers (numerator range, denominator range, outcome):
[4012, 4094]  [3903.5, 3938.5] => 1.59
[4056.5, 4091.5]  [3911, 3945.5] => 1.67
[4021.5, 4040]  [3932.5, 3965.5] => 1.59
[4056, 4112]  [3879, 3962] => 1.41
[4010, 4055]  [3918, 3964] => 1.58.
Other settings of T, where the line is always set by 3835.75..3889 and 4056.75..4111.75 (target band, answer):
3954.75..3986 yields 6.1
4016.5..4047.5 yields -3.6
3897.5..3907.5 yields -0.4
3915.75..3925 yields 0.2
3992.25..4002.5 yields -1.3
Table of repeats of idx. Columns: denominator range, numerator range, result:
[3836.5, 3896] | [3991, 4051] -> 1.41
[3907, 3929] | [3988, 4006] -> 1.27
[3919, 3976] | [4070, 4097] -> 1.71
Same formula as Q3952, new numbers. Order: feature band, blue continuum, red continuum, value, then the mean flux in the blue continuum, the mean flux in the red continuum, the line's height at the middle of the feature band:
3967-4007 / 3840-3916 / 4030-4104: 2.3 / 68.1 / 80.5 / 75.3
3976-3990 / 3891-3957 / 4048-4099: -2.0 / 61.1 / 82.1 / 69.4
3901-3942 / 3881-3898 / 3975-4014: 5.3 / 59.5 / 81.6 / 66.3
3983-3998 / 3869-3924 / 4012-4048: -0.3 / 66.7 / 84.8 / 79.5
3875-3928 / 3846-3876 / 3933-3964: -1.0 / 71.6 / 57.9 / 65.2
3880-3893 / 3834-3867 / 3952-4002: 1.5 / 65.1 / 66.8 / 65.6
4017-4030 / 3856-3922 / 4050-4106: -2.0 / 67.4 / 79.5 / 76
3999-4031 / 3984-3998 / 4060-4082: -2.0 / 81.1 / 81.1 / 81.1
